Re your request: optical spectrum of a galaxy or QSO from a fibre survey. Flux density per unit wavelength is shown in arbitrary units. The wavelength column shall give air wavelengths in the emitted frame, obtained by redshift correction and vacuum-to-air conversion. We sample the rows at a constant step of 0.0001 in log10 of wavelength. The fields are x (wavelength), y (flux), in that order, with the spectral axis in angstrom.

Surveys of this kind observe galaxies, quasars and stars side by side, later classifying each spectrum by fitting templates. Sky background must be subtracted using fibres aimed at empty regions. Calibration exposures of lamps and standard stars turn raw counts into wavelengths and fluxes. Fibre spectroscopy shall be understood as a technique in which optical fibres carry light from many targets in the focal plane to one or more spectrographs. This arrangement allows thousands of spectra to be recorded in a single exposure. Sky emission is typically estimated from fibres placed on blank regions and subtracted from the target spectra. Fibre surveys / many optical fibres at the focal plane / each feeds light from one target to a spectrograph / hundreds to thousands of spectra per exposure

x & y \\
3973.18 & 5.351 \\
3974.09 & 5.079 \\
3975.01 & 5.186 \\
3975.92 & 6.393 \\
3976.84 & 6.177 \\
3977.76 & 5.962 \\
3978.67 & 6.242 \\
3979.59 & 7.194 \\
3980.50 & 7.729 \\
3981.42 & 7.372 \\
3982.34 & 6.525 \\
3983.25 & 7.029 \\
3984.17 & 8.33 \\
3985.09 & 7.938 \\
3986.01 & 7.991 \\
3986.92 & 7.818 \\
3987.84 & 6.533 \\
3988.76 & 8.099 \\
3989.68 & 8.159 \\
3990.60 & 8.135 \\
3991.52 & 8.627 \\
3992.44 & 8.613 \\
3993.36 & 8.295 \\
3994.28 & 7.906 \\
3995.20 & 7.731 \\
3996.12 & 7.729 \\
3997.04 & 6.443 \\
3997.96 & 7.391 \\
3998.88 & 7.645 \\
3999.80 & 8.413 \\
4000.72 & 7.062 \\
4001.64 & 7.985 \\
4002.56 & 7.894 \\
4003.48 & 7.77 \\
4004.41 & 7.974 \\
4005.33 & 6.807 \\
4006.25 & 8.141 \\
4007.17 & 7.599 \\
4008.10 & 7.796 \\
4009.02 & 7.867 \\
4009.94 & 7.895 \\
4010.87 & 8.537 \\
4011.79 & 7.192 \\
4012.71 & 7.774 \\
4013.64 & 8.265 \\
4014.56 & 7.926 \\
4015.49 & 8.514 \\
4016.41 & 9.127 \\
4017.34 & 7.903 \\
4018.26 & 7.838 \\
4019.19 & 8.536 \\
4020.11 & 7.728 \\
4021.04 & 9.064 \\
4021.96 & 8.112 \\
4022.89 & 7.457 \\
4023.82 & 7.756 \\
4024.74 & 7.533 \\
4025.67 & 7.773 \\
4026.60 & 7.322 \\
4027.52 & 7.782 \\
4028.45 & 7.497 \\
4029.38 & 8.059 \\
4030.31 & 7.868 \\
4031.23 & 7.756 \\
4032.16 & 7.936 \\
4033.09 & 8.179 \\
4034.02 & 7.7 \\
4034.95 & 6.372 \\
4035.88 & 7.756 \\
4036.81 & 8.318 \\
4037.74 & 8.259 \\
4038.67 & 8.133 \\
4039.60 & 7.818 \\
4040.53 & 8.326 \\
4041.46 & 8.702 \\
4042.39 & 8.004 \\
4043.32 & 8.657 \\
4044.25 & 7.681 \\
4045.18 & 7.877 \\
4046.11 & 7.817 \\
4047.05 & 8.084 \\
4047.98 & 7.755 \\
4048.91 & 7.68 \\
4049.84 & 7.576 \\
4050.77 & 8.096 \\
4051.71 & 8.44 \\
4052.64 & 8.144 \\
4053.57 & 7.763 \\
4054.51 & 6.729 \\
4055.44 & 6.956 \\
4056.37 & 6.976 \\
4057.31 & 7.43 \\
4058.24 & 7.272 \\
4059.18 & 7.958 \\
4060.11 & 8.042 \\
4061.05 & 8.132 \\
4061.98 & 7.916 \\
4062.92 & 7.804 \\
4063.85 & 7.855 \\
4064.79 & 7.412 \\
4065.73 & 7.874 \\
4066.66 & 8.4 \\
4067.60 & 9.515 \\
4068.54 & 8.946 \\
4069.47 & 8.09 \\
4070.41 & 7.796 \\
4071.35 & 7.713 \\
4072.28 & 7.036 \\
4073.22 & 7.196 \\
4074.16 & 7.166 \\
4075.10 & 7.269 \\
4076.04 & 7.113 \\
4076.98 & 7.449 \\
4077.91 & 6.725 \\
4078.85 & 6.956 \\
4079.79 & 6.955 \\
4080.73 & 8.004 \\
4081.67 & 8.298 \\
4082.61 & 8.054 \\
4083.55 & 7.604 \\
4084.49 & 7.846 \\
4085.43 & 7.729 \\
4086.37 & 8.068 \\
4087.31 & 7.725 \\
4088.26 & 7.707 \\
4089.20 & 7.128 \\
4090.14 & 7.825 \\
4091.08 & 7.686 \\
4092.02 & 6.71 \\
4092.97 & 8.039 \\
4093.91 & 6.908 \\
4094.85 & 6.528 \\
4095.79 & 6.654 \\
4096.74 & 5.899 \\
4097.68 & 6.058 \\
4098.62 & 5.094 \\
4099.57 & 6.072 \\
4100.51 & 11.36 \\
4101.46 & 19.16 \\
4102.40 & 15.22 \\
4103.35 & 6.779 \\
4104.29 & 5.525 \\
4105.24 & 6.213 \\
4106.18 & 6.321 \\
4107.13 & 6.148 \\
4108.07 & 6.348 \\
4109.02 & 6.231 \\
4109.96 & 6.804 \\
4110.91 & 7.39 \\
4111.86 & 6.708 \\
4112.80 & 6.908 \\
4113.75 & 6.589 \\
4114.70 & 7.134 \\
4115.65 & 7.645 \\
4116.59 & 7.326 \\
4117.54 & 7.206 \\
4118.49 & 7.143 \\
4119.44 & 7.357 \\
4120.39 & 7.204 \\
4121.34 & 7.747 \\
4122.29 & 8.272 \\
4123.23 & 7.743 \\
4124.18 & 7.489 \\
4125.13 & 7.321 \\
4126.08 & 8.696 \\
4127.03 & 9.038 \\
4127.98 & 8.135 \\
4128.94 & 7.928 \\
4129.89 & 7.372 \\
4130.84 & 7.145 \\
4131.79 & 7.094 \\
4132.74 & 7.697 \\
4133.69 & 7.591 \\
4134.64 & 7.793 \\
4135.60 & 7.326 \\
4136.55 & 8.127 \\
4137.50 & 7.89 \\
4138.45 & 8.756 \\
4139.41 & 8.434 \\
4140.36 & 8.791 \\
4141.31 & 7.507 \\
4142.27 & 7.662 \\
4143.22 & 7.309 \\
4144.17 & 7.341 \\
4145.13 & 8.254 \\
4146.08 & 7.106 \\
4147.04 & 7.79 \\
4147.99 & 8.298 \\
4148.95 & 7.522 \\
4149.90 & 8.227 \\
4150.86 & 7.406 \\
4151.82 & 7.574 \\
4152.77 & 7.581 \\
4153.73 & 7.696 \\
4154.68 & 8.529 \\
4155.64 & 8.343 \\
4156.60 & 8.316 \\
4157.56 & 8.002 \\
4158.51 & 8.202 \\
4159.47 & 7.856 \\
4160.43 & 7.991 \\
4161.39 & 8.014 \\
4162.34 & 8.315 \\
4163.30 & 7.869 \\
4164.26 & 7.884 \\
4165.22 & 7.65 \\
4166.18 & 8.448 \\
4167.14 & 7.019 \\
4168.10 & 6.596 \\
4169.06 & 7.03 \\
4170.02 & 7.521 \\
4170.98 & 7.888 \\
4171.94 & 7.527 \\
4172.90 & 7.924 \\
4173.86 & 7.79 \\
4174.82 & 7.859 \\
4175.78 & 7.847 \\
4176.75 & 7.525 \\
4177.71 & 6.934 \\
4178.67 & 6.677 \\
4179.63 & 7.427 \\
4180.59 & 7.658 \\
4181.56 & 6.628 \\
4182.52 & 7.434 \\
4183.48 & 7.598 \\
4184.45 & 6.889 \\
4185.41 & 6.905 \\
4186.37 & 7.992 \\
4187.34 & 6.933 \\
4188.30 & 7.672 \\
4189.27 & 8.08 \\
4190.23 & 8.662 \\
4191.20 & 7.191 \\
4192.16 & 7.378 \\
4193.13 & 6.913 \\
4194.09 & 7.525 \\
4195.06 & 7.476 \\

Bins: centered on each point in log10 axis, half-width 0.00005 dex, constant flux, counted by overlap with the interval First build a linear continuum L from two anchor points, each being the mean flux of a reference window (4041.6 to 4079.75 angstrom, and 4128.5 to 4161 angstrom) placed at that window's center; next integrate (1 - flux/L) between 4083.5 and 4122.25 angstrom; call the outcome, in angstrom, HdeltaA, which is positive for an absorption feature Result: 1.1 angstrom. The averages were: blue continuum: 7.73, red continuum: 7.84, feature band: 7.56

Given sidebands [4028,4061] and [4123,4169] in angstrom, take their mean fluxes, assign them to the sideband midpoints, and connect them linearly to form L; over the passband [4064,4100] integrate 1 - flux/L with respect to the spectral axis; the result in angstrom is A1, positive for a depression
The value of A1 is 1.9 angstrom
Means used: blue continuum 7.82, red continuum 7.84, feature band 7.4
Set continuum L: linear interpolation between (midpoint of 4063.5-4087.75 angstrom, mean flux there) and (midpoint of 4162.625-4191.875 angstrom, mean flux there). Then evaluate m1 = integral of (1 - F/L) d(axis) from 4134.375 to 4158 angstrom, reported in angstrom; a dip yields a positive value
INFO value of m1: -1.0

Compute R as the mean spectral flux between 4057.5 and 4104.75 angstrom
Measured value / 7.88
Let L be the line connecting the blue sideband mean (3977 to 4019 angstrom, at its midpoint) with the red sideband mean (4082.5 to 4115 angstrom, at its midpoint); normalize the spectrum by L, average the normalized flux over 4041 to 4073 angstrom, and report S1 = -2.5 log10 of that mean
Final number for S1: -0.03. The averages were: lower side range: 7.72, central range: 7.88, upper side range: 7.6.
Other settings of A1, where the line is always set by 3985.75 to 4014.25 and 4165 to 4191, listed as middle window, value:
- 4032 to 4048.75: -0.49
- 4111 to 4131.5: 0.17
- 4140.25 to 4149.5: -0.22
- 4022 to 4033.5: 0.00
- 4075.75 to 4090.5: 0.15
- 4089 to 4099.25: 1.18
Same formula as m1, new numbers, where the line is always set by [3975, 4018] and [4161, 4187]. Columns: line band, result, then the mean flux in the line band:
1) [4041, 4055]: -0.61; 7.93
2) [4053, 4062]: 0.10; 7.51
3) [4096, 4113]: -0.51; 7.79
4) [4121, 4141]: -1.01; 7.92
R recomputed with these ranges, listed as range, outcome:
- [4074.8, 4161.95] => 7.7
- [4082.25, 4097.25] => 7.37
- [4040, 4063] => 7.83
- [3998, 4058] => 7.86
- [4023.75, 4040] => 7.77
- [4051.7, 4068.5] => 7.82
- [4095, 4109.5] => 7.91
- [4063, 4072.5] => 8.09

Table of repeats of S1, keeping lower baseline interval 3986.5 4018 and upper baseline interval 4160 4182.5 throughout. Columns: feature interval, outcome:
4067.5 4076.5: 0.00 mag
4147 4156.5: -0.04 mag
